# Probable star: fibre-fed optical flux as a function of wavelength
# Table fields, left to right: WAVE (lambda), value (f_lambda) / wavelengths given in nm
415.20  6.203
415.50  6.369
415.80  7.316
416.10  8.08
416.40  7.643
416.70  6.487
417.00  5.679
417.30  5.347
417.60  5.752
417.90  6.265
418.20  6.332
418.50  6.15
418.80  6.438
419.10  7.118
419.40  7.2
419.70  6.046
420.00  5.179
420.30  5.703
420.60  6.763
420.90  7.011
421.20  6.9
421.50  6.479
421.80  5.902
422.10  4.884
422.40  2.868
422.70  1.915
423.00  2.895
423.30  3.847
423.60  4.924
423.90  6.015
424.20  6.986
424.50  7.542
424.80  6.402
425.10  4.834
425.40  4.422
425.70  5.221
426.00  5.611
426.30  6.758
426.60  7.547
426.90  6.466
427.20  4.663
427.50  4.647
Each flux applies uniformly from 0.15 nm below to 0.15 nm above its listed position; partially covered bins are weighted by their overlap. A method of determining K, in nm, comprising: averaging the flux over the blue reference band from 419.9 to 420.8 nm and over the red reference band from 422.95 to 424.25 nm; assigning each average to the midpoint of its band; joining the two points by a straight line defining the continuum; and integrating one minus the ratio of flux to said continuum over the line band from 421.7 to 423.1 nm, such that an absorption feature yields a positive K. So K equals 0.45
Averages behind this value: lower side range 5.98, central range 3.64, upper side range 4.93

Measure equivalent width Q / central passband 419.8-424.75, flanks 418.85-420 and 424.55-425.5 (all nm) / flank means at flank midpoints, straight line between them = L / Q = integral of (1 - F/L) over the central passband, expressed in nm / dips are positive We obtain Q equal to 0.511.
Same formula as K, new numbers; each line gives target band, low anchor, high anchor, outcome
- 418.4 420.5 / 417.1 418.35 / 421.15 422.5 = -0.21 nm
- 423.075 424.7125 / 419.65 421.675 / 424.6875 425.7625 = -0.08 nm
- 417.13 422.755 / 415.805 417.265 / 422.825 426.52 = 0.39 nm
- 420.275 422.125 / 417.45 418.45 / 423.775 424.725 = 0.04 nm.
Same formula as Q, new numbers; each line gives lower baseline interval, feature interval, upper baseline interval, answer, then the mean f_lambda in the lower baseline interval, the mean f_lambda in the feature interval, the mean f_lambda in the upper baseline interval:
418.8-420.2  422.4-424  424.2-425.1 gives 0.683 nm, 6.37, 3.76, 6.62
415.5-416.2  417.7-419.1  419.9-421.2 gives 0.087 nm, 7.39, 6.36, 6.29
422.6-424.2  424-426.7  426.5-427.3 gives -0.405 nm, 4.27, 6.12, 6.24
